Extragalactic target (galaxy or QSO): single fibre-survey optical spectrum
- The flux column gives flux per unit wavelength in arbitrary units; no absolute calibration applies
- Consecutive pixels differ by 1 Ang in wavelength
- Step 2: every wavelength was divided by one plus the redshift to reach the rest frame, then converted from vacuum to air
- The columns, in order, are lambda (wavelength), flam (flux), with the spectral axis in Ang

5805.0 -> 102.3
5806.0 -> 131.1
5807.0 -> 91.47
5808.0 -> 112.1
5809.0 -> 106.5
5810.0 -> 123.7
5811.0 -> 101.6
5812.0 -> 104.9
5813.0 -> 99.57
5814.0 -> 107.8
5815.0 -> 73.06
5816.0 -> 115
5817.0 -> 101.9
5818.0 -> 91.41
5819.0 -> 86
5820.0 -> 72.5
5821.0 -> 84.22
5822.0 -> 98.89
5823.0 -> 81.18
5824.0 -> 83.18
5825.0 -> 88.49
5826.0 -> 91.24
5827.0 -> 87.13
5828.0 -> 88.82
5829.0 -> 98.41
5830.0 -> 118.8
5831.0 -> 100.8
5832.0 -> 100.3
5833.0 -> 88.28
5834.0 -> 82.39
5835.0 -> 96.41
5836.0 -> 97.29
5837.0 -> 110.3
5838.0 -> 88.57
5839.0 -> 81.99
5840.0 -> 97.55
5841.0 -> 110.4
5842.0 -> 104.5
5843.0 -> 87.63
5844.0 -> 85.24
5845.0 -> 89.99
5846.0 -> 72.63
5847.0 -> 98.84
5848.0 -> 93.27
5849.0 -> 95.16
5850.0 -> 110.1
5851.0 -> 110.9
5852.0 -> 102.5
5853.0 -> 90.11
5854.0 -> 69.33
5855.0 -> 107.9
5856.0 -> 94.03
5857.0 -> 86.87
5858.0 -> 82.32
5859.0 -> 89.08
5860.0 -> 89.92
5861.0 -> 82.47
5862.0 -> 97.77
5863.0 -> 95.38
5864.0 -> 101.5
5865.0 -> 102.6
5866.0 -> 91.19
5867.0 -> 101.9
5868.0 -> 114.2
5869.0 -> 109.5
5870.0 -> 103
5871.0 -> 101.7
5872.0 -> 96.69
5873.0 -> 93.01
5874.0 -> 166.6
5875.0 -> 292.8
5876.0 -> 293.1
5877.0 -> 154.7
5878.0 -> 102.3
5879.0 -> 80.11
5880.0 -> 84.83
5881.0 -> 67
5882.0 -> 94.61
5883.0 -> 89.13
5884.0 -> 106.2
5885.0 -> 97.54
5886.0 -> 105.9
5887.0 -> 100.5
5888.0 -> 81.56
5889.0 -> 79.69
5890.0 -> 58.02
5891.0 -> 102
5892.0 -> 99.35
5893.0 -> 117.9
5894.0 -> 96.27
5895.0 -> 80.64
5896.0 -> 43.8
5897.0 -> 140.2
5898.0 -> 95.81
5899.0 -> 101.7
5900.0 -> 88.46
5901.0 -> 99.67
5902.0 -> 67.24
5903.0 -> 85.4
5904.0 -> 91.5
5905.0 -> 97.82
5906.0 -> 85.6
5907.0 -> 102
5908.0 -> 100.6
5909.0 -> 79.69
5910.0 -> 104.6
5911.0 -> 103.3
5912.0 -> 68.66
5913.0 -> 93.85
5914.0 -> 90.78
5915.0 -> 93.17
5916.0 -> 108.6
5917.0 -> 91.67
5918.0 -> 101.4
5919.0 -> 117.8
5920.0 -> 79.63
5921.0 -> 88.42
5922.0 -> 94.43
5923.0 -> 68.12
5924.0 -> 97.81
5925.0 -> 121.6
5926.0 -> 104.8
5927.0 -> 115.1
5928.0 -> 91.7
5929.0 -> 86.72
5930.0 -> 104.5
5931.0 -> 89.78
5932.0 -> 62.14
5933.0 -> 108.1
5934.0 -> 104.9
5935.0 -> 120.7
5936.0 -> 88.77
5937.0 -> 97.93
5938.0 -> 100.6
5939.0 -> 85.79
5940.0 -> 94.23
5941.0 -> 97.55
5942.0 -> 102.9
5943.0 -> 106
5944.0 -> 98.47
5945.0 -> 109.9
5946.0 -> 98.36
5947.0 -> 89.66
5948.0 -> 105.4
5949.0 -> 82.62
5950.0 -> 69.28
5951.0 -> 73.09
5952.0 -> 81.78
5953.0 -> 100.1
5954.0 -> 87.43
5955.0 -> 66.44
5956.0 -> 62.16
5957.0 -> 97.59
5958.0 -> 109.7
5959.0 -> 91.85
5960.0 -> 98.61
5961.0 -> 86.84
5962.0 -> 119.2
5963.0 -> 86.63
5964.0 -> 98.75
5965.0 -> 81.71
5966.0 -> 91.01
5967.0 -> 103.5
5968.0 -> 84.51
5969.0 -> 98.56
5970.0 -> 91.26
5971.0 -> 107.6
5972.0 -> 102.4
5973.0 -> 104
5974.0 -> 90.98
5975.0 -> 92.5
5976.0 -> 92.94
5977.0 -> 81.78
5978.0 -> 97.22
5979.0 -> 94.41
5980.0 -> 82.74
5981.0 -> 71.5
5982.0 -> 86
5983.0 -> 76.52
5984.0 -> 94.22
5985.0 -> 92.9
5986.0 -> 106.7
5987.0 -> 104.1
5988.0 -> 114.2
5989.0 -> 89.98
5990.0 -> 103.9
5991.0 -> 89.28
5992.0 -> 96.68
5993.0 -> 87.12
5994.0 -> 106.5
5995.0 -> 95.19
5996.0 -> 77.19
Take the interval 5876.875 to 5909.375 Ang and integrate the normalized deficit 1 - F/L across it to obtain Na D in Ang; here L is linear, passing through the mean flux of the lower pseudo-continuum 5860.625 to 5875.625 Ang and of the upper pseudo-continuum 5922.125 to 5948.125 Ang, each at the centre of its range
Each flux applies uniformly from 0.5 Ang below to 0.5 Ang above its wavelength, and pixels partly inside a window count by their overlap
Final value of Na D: 5.3 Ang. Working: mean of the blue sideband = 118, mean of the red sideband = 98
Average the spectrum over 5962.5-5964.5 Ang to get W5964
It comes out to 92.7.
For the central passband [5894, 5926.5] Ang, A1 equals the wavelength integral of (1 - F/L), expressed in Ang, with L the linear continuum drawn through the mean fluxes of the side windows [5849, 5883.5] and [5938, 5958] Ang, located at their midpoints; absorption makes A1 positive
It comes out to 2.0 Ang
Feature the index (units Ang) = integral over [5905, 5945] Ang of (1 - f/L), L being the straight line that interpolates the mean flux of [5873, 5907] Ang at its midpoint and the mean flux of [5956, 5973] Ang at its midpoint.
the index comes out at 2.2 Ang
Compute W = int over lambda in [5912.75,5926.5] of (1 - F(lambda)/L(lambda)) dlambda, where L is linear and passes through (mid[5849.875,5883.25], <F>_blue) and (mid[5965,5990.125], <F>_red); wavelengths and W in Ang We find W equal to 0.79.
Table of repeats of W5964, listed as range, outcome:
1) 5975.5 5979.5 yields 91.6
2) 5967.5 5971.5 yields 95.5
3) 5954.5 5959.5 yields 85.5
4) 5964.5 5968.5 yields 90.2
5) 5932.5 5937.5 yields 104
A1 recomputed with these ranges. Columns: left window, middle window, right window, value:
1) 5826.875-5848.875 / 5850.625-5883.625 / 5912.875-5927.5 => -4.96 Ang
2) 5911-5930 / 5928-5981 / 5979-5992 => 0.54 Ang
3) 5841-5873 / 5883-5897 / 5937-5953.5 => 0.47 Ang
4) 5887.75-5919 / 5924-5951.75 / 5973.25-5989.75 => -1.28 Ang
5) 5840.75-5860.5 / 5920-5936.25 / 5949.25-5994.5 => -0.67 Ang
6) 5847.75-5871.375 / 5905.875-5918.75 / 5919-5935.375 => 0.24 Ang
